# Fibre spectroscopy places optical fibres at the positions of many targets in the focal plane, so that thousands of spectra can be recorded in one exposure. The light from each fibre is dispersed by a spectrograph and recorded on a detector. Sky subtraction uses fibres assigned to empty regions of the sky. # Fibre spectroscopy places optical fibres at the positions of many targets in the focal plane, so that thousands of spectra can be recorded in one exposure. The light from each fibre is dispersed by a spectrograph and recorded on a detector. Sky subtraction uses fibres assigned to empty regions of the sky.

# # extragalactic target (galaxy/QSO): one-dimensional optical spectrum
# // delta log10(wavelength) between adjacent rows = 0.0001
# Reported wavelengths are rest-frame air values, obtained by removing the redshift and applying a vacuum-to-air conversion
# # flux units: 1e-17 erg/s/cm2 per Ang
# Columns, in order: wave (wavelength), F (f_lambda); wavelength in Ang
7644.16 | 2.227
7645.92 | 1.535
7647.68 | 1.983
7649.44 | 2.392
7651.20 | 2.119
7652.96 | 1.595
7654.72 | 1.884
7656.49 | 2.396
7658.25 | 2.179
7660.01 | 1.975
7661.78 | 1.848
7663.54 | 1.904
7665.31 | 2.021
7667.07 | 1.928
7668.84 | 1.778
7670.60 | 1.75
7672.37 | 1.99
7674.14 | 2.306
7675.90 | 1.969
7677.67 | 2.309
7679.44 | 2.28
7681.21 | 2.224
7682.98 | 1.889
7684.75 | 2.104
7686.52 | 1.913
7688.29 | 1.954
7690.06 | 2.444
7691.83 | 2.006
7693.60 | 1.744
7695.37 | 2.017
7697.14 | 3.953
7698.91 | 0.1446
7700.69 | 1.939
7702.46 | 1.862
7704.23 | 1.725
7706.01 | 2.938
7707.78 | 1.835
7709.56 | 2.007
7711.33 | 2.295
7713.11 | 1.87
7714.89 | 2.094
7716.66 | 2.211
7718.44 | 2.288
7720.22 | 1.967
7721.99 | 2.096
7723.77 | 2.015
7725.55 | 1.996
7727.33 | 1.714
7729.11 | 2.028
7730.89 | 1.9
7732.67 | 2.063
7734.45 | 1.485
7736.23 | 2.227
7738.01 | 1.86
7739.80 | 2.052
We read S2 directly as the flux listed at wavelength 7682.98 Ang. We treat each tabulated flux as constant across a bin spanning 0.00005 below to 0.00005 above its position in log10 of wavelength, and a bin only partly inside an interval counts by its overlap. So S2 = 1.889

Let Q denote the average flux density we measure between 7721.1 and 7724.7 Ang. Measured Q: 2.06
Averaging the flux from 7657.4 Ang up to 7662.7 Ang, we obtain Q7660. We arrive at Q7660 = 2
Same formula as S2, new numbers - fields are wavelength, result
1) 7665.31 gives 2.021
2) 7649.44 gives 2.392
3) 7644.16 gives 2.227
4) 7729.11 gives 2.028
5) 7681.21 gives 2.224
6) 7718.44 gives 2.288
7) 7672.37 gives 1.99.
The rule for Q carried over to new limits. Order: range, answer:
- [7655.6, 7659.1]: 2.29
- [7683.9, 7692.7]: 2.08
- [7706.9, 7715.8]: 2.02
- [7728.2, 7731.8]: 1.96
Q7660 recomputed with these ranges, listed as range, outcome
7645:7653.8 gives 1.93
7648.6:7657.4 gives 2.08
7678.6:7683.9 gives 2.13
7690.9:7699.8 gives 1.98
